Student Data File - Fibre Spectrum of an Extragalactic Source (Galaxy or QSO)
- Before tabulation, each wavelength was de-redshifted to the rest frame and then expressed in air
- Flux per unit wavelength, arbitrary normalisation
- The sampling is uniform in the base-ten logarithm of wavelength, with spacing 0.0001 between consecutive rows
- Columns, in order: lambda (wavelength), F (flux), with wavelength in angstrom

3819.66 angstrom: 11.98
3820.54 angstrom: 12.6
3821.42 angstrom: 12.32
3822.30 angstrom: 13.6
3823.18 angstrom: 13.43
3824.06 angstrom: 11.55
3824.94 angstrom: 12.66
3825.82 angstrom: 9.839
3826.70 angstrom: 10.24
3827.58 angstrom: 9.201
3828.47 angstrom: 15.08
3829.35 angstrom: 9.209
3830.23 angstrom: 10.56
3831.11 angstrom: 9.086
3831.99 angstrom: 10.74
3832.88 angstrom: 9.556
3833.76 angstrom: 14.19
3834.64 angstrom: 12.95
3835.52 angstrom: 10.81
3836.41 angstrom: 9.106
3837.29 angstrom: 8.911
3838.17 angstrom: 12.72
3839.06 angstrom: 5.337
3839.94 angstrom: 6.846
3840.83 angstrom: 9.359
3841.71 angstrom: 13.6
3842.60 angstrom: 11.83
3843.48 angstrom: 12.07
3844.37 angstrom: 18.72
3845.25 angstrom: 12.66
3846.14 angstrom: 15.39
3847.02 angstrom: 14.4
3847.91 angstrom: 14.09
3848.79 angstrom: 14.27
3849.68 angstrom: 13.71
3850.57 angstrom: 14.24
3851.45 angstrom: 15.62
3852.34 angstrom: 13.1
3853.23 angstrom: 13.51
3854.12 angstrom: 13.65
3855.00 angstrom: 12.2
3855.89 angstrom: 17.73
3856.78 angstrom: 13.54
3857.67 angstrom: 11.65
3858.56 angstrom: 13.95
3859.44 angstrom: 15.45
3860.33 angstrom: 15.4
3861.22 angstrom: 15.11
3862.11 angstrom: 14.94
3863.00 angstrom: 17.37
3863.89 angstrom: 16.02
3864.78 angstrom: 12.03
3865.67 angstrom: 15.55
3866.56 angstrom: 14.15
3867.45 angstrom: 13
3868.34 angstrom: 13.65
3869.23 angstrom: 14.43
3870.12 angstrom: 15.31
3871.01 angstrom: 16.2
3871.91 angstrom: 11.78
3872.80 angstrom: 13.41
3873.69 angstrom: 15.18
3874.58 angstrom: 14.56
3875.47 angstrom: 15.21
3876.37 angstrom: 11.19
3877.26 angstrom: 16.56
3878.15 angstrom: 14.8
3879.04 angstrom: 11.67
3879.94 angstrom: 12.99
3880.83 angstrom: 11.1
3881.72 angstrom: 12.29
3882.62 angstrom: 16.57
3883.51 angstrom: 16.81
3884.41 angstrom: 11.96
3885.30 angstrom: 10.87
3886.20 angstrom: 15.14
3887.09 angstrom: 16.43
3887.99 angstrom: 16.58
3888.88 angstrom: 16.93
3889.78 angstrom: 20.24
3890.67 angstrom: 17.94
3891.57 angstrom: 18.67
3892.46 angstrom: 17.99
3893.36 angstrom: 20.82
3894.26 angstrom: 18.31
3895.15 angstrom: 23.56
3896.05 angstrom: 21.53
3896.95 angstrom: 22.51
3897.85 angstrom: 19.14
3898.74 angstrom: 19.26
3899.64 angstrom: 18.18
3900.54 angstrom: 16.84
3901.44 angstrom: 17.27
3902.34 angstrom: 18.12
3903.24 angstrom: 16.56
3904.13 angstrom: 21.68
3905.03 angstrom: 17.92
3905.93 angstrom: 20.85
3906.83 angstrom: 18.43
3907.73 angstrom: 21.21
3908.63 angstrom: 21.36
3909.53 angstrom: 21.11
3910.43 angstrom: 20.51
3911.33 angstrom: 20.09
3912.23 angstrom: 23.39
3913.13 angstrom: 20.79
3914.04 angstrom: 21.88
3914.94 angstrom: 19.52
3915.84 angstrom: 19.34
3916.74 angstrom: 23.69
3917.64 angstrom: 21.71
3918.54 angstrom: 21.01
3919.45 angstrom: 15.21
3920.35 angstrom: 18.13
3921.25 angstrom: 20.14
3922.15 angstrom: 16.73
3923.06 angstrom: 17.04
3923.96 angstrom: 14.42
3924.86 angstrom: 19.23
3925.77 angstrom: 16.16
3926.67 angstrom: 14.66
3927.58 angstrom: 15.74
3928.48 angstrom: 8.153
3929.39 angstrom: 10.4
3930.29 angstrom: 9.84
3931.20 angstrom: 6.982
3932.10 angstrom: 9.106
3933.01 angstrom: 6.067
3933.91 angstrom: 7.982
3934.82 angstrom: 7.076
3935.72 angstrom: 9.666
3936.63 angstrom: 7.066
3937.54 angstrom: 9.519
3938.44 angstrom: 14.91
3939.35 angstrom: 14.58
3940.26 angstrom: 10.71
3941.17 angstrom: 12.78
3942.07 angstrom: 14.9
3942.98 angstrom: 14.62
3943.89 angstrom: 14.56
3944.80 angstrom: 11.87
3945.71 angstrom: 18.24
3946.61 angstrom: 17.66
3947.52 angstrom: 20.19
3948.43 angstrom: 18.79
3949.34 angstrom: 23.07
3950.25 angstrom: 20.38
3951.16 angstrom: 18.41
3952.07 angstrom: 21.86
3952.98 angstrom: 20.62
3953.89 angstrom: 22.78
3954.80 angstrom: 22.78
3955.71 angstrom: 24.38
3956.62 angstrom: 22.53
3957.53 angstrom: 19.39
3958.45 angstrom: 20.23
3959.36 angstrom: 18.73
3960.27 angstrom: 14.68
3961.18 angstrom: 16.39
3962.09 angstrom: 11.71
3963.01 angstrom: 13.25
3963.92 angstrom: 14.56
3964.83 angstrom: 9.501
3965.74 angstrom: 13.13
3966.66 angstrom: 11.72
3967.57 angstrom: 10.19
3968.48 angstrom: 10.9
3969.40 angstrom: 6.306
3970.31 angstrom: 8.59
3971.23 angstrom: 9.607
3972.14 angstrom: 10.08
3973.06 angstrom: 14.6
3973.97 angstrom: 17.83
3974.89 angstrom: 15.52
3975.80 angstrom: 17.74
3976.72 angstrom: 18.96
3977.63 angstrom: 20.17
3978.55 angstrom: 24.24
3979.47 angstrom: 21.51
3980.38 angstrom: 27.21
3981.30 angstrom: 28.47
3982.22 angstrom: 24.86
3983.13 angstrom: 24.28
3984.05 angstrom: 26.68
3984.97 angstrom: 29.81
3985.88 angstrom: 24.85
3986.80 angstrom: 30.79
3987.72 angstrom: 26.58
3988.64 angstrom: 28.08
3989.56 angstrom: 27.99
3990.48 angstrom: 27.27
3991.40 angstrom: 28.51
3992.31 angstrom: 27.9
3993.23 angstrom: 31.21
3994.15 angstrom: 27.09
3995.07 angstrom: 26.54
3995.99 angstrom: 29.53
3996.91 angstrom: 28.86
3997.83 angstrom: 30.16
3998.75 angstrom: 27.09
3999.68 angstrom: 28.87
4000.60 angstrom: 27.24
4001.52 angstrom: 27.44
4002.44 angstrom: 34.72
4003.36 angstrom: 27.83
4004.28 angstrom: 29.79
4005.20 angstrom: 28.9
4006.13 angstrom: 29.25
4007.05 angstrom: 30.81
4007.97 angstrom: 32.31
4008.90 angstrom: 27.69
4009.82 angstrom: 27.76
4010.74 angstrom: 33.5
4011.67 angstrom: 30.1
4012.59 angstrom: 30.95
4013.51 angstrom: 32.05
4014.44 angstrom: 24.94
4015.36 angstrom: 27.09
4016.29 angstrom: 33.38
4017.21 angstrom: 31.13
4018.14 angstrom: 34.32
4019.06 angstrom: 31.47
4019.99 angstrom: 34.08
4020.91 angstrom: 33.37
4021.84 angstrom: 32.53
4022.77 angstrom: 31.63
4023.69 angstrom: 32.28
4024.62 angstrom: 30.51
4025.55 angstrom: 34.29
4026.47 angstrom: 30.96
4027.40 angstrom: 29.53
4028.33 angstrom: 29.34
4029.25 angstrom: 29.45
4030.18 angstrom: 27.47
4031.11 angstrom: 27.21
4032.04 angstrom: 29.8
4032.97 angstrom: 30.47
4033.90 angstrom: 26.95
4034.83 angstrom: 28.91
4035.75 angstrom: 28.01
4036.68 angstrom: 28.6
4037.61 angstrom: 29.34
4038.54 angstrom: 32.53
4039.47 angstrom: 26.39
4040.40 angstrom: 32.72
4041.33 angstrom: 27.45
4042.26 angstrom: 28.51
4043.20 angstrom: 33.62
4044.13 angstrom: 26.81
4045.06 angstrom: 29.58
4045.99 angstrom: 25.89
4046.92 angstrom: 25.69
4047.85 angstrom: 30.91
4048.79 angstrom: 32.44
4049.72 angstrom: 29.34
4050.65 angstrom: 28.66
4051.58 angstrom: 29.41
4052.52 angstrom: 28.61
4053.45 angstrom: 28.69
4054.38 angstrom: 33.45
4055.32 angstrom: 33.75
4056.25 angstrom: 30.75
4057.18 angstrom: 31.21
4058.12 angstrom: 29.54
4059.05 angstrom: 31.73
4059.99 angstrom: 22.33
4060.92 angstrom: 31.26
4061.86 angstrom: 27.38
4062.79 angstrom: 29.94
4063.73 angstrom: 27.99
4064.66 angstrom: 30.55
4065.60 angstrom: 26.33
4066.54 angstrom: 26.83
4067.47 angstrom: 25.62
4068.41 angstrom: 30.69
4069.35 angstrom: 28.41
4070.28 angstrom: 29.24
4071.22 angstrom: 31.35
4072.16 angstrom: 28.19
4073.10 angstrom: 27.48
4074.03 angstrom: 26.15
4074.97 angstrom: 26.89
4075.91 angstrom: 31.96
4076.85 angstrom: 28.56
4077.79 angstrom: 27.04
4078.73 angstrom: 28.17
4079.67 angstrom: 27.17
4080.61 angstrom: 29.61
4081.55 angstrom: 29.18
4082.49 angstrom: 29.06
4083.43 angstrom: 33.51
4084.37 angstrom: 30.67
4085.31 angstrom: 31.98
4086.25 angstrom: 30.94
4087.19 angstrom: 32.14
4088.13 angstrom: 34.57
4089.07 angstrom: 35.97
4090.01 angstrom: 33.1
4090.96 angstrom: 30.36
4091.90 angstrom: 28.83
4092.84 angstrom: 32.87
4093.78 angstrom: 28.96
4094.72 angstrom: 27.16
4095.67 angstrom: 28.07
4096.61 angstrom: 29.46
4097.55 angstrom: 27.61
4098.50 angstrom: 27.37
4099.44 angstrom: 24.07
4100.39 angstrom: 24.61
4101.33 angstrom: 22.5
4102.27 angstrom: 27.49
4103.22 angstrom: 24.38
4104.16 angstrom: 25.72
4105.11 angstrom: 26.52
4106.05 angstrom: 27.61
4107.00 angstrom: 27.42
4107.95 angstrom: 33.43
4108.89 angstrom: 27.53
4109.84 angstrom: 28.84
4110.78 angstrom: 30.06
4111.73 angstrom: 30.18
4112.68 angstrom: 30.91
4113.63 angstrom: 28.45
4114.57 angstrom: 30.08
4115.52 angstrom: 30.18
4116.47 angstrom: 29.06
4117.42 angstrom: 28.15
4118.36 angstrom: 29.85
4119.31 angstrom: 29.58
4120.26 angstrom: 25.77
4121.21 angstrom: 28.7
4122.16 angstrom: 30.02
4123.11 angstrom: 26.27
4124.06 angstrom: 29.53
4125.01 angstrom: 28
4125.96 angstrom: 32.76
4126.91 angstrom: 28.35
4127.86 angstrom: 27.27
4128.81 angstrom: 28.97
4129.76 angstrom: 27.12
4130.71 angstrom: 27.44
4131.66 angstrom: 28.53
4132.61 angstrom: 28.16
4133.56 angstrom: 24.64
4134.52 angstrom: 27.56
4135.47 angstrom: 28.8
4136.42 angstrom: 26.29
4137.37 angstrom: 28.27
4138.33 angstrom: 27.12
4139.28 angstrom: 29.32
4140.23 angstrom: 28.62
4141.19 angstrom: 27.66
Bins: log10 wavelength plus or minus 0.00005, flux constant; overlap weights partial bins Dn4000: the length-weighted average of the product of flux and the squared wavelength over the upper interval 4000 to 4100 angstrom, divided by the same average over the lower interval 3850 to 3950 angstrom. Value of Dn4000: 2.0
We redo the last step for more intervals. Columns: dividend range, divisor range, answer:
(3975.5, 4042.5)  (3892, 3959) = 1.73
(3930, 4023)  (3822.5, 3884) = 1.76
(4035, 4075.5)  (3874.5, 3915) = 1.77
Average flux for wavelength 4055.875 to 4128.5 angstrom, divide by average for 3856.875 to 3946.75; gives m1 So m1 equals 1.83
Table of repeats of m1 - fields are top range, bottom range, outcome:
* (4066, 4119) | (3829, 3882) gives 2.20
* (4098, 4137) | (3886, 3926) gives 1.46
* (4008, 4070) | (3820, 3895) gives 2.18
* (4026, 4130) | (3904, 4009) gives 1.48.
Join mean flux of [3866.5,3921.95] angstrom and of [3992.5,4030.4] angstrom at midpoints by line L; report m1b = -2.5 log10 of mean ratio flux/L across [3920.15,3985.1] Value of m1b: 0.44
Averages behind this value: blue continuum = 17.5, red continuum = 30.2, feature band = 16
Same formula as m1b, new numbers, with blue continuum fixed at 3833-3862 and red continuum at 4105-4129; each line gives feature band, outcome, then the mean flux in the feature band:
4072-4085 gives -0.08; 28.9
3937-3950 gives 0.21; 15.5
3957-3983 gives 0.25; 16.2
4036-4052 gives -0.19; 29.3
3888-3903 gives -0.20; 19.1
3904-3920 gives -0.21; 20.5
